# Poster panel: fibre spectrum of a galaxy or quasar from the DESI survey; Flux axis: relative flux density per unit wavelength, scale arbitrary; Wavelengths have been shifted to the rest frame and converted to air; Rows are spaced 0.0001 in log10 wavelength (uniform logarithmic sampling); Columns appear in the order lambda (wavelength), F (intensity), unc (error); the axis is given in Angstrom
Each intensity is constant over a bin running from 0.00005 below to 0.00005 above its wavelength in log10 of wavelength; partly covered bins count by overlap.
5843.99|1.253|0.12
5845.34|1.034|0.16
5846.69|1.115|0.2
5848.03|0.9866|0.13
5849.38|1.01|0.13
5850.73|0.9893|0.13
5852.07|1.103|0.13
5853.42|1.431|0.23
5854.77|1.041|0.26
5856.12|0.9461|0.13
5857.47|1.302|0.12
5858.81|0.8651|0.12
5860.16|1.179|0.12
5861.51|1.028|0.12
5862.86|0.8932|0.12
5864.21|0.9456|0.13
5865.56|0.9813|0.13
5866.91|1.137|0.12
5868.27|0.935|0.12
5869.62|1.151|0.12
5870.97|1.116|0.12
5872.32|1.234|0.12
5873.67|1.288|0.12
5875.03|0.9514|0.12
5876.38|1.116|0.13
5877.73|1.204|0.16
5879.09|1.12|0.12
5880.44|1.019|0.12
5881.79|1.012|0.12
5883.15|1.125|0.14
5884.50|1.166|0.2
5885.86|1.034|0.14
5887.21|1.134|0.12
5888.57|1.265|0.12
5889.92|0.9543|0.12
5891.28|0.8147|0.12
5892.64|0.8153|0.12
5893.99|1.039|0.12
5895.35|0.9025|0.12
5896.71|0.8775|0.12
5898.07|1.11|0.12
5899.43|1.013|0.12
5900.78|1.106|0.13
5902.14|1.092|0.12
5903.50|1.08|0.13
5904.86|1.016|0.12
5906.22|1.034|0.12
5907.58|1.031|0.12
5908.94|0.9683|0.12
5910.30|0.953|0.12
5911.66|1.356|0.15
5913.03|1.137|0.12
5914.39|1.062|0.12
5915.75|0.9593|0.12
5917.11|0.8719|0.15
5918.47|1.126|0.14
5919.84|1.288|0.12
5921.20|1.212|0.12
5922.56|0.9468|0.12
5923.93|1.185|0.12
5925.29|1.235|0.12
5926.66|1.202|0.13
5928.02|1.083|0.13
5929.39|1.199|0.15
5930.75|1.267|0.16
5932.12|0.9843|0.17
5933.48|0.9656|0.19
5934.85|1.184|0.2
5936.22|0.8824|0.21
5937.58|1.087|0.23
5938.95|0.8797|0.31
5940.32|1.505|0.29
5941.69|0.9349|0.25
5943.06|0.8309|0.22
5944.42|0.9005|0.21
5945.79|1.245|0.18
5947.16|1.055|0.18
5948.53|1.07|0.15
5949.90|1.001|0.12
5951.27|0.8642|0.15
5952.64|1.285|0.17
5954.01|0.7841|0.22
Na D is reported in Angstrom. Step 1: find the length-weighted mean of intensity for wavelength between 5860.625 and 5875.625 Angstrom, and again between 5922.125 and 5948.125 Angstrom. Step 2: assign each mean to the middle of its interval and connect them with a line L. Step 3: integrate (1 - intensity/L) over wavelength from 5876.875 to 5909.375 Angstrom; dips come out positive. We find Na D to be 0.9 Angstrom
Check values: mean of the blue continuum 1.06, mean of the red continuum 1.08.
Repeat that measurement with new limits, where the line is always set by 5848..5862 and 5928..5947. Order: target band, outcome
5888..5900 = 1.1 Angstrom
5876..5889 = -0.5 Angstrom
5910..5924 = -0.4 Angstrom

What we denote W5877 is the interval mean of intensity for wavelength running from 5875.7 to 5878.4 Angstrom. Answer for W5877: 1.16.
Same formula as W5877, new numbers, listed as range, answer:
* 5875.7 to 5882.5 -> 1.09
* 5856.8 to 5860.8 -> 1.12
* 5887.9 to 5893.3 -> 0.962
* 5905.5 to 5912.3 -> 1.07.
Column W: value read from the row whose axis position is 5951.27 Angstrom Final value 0.8642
